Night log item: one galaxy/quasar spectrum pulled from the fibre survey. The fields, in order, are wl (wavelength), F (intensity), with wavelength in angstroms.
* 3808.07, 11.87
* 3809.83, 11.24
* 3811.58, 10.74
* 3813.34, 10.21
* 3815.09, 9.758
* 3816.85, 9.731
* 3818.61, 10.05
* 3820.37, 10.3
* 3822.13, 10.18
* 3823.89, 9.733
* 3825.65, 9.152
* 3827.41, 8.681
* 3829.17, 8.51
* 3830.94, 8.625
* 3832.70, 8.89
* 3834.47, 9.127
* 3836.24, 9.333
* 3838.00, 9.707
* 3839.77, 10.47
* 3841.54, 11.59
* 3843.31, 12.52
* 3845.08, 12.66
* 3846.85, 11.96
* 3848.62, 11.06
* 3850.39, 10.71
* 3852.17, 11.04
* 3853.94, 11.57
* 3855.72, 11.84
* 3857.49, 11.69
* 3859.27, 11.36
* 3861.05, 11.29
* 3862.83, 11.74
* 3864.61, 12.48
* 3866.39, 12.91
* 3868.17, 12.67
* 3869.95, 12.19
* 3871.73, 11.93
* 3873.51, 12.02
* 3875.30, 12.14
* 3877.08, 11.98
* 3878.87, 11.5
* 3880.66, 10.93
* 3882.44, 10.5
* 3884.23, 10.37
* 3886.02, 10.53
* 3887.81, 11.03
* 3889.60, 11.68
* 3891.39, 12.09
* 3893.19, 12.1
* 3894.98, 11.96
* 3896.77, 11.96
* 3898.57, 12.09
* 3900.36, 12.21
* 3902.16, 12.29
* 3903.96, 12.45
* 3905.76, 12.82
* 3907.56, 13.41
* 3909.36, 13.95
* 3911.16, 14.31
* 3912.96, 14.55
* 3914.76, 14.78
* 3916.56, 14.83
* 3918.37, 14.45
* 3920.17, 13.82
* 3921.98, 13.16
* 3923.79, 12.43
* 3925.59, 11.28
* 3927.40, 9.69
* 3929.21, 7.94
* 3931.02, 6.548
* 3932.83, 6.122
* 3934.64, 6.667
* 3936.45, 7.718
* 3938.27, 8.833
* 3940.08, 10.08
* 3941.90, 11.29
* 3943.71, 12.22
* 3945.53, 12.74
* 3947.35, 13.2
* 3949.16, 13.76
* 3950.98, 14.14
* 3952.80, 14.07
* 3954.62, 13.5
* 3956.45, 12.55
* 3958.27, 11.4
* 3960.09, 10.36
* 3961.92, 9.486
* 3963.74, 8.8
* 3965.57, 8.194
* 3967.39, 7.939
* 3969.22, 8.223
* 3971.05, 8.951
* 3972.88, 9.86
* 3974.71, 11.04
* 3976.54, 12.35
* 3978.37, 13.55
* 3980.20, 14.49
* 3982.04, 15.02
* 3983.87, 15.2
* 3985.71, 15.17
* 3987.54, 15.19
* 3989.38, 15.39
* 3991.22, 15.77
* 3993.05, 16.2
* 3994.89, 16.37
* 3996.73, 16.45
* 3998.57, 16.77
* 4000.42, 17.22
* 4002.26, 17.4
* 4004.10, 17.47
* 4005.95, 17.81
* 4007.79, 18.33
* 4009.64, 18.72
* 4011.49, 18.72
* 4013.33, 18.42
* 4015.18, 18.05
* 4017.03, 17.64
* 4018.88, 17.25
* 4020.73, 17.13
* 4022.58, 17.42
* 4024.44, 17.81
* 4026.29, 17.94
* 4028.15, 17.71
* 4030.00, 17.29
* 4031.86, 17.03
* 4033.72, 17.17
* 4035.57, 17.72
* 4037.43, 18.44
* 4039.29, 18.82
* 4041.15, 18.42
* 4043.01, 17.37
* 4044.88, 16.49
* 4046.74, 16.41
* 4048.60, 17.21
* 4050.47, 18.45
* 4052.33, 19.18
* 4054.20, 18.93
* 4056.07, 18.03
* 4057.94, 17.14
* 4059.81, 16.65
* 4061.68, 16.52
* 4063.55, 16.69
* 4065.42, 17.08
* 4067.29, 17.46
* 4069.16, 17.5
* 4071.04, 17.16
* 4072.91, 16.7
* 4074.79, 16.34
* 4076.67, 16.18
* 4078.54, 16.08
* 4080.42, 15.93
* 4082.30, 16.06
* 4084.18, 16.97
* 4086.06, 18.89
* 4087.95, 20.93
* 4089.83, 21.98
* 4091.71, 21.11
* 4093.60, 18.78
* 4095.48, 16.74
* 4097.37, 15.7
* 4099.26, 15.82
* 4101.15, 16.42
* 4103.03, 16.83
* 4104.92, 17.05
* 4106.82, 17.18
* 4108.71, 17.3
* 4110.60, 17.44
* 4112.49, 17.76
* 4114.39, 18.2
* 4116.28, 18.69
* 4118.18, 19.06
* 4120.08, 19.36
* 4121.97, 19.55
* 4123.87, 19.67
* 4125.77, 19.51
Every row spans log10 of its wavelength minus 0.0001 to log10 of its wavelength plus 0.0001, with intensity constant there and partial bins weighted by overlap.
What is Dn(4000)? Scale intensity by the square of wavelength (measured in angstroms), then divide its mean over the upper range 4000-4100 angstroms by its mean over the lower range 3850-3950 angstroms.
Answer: 1.63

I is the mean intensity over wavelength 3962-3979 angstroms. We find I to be 9.8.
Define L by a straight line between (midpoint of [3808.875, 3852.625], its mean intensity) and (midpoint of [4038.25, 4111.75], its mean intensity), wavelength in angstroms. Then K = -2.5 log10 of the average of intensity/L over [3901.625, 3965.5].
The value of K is 0.14 mag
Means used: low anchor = 10.2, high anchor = 17.5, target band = 11.7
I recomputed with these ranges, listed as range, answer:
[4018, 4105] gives 17.5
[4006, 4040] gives 17.9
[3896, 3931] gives 12.6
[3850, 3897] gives 11.6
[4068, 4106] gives 17.5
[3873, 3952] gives 11.7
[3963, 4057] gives 16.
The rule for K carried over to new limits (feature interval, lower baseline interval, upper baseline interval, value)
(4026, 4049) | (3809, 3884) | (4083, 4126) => -0.08 mag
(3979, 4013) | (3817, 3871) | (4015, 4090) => -0.06 mag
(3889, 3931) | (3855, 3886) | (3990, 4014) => 0.07 mag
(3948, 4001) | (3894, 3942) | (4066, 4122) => 0.05 mag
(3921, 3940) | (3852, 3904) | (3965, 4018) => 0.40 mag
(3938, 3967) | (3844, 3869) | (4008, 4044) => 0.30 mag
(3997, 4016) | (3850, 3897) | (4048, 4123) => -0.16 mag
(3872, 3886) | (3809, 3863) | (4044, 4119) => 0.04 mag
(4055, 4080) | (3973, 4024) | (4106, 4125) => 0.04 mag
